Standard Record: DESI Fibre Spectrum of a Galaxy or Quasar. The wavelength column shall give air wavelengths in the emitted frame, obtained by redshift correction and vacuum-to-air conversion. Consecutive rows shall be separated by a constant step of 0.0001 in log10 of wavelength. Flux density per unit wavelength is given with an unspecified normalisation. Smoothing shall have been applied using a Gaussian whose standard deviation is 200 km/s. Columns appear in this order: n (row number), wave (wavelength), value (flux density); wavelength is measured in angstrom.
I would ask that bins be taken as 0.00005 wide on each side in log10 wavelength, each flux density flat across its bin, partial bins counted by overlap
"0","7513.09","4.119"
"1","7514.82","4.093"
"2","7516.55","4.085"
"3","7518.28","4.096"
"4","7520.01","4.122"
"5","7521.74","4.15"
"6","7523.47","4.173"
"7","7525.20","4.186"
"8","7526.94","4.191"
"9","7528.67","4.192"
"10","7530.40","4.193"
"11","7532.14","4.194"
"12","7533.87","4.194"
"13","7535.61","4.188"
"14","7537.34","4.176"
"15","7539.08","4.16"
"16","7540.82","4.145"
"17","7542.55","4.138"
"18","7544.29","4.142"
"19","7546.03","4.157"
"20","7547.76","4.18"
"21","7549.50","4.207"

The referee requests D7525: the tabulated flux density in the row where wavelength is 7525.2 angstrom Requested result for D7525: 4.186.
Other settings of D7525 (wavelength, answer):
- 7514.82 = 4.093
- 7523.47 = 4.173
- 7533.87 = 4.194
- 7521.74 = 4.15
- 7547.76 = 4.18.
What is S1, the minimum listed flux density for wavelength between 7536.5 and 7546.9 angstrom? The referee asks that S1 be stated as 4.138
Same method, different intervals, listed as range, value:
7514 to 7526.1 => 4.085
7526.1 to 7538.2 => 4.176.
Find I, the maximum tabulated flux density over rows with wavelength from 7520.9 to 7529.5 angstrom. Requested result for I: 4.192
